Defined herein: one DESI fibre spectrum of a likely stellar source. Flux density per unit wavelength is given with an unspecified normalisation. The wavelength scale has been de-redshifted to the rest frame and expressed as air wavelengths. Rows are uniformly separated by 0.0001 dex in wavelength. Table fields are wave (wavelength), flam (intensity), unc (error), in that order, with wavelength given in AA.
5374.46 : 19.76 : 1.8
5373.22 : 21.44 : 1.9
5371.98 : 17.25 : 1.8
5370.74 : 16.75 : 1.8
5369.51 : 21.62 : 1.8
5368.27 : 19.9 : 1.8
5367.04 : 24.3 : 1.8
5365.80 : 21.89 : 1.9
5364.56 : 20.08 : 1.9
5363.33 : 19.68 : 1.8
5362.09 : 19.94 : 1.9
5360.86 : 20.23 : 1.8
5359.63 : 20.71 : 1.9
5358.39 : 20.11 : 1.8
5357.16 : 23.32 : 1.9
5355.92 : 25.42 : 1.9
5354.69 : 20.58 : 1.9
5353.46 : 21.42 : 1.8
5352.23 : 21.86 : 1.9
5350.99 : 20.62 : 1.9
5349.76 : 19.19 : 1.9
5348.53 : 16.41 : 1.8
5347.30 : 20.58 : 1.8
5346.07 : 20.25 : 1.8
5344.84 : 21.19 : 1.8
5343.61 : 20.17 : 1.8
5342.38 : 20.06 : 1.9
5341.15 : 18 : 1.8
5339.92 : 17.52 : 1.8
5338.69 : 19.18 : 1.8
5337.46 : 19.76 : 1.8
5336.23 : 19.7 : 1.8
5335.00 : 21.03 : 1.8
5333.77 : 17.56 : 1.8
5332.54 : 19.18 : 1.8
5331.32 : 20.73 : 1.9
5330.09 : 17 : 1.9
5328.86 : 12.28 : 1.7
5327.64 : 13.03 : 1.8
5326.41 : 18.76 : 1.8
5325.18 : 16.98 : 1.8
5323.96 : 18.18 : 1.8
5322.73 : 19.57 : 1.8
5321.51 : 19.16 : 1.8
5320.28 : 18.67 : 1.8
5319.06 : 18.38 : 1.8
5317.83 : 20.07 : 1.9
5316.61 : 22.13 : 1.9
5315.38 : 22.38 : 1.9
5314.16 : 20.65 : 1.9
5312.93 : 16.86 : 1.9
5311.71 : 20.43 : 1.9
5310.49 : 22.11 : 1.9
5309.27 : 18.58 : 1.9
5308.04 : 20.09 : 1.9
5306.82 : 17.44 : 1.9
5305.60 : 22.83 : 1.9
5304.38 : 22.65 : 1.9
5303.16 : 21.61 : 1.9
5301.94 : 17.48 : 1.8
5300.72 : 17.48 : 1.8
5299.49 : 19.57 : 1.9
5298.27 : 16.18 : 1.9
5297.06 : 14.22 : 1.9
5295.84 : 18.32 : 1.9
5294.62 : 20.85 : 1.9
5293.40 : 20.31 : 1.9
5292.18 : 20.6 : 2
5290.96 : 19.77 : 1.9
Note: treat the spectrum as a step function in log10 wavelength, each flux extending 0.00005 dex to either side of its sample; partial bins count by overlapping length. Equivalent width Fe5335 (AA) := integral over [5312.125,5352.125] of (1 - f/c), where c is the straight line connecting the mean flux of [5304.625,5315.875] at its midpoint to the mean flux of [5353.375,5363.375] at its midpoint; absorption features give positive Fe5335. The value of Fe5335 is 3.4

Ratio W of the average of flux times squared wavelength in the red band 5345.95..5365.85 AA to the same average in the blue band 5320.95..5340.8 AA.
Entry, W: 1.2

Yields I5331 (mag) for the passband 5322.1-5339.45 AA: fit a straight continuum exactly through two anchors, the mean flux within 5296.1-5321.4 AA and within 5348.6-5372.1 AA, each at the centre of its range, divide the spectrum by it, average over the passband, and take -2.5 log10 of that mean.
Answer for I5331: 0.11 mag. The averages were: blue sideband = 19.5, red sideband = 20.8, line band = 18.1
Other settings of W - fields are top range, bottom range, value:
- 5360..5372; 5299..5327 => 1.06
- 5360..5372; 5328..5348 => 1.08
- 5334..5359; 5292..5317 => 1.05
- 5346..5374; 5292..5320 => 1.07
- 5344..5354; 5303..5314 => 1.01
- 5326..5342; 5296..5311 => 0.95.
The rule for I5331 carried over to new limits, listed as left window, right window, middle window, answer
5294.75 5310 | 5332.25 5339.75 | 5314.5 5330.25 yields 0.05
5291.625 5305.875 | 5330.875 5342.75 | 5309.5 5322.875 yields -0.04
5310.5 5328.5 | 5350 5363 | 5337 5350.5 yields 0.06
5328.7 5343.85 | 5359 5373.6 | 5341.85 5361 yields -0.07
